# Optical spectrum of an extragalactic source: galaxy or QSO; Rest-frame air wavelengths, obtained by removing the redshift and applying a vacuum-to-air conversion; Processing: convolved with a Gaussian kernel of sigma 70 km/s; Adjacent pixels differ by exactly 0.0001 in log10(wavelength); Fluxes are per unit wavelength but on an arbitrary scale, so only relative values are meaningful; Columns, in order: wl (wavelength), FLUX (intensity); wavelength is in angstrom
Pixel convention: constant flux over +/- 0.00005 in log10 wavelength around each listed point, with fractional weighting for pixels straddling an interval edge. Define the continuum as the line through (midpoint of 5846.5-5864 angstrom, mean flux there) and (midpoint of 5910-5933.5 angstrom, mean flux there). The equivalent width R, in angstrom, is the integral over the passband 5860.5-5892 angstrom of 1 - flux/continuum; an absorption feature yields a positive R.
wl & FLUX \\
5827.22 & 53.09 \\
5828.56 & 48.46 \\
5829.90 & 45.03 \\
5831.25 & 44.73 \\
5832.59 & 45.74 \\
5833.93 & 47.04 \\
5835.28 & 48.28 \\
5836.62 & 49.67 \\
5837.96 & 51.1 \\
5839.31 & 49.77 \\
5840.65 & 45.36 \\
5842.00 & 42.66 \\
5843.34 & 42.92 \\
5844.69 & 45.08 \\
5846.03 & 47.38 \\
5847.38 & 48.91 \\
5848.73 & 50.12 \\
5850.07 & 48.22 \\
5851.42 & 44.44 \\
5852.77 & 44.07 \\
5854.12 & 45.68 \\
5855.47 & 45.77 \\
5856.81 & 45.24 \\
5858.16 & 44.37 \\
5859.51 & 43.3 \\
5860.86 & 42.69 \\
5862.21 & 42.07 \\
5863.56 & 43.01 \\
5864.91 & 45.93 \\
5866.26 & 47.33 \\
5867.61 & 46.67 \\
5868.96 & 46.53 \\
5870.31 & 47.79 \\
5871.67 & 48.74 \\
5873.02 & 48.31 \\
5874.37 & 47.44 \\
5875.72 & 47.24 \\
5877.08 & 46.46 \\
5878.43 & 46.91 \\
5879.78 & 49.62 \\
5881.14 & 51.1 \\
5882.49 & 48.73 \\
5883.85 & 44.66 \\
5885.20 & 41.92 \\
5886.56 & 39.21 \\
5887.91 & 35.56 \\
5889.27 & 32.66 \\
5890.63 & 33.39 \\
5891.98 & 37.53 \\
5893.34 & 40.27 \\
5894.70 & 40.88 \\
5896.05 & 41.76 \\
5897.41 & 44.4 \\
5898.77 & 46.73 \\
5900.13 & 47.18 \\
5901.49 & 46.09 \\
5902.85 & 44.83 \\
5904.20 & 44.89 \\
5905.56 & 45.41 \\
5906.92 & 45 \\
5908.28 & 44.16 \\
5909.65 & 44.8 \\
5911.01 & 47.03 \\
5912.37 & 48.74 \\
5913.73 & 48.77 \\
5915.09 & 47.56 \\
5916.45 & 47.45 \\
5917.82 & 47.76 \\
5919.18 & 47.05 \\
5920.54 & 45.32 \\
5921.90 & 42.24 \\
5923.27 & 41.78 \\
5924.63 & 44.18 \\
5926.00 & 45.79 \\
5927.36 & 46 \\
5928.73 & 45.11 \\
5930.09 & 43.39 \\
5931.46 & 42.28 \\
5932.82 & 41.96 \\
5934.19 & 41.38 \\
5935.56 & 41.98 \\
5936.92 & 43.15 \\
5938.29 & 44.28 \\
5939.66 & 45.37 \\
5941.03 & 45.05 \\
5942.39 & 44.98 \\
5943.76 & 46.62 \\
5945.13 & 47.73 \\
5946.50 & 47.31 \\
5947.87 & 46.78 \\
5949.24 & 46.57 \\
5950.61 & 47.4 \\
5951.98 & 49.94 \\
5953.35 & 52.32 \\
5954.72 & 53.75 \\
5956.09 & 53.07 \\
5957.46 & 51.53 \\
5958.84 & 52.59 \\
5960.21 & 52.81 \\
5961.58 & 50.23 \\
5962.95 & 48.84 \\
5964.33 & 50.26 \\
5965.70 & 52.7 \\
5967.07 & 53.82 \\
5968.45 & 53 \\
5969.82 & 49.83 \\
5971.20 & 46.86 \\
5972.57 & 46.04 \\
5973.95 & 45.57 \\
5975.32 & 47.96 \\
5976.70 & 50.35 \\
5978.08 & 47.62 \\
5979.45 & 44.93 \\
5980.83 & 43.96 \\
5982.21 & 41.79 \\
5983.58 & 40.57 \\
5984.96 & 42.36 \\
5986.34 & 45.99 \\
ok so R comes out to 0.7 angstrom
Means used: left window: 45.3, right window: 45.4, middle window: 44.4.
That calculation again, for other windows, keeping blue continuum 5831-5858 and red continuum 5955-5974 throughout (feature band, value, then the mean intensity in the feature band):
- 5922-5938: 2.00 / 43.3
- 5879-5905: 2.97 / 42.7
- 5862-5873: 0.25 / 46.3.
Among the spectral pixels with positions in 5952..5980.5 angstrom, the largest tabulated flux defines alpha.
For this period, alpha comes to 53.82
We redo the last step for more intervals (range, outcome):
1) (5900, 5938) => 48.77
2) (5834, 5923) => 51.1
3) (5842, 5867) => 50.12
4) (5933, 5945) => 46.62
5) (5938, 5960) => 53.75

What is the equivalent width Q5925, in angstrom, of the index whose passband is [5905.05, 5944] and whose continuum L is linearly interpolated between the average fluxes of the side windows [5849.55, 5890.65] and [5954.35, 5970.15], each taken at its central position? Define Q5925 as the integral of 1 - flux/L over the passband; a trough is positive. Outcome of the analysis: 3.2 angstrom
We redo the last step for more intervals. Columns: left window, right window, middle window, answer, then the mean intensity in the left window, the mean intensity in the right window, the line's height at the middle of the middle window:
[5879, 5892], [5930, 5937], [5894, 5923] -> -2.51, 41.7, 42.2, 41.9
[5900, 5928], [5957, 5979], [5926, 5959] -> 0.98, 45.8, 49.9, 48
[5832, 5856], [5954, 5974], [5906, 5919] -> 0.62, 46.8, 50.9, 49.1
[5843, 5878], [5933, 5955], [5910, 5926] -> 0.03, 46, 46.3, 46.2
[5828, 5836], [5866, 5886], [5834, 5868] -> 0.59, 46.5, 47.2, 46.8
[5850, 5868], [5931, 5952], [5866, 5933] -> 0.26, 44.8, 45.1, 44.9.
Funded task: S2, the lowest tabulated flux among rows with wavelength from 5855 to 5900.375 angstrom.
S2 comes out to 32.66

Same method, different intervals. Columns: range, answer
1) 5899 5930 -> 41.78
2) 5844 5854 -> 44.07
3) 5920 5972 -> 41.38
